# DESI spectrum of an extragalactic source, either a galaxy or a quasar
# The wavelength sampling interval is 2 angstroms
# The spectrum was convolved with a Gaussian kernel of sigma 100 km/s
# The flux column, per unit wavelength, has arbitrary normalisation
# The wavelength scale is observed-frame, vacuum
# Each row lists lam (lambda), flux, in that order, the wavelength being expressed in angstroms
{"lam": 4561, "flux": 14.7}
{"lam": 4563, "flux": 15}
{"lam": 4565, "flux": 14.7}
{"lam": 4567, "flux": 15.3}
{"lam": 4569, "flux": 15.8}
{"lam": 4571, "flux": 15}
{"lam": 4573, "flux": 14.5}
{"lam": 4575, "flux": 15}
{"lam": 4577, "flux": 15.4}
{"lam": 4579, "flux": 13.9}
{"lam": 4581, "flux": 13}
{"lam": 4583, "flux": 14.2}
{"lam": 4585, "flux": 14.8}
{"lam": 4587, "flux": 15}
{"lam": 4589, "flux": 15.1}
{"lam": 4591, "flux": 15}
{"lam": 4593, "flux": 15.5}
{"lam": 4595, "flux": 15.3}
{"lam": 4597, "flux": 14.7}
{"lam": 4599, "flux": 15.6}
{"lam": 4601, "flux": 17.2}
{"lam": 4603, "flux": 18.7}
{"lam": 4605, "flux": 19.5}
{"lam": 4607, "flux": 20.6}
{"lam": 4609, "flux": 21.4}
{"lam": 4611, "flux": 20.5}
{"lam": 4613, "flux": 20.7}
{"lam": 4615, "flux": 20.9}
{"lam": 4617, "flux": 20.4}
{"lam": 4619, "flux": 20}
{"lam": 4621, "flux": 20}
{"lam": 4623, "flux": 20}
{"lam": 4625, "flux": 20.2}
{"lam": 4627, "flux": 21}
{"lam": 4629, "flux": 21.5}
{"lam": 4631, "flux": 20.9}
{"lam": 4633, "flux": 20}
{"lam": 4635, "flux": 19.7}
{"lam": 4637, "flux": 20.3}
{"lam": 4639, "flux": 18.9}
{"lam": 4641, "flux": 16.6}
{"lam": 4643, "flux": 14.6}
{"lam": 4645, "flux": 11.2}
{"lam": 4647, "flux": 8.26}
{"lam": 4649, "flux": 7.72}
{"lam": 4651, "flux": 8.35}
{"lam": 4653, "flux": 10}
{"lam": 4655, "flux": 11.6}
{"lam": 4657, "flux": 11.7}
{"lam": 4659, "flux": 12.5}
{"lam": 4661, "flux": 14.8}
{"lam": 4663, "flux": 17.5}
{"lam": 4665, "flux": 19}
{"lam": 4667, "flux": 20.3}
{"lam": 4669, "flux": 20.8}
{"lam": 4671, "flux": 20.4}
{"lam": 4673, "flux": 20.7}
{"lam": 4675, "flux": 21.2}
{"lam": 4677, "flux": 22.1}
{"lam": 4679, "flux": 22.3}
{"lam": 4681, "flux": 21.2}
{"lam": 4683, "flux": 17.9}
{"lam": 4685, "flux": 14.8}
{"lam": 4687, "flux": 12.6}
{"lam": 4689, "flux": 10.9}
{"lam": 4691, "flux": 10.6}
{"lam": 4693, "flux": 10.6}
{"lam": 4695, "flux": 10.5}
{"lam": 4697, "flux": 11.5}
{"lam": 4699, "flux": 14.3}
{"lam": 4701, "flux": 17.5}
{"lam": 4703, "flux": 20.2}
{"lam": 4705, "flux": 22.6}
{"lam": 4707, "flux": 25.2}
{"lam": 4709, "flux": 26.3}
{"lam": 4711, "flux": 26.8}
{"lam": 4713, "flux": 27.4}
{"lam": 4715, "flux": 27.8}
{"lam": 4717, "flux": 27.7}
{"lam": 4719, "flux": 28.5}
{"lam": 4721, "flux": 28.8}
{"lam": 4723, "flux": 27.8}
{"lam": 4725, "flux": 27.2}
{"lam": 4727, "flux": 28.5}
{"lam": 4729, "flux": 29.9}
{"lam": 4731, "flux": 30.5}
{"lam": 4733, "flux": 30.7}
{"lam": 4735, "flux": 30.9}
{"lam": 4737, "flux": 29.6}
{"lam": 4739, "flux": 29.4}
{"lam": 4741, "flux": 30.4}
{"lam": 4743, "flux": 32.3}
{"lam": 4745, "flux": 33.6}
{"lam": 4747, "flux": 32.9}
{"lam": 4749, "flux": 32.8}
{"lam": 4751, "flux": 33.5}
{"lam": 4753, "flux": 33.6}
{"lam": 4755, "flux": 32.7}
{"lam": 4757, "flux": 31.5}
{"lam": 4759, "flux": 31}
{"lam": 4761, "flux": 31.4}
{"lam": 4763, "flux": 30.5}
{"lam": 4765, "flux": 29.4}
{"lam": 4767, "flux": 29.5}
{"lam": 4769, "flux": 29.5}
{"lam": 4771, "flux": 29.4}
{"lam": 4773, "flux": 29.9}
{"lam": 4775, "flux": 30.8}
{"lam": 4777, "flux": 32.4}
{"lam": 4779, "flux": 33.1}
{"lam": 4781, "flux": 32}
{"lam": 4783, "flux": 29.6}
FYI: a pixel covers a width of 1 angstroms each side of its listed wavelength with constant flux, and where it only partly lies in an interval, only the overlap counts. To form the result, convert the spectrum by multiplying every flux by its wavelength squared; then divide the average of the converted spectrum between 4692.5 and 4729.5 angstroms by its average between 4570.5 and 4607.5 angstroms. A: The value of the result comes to 1.56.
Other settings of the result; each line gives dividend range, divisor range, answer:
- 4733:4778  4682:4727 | 1.55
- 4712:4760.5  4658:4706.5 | 1.83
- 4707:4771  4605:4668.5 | 1.82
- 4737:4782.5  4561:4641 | 1.91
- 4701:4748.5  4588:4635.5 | 1.57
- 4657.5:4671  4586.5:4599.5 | 1.19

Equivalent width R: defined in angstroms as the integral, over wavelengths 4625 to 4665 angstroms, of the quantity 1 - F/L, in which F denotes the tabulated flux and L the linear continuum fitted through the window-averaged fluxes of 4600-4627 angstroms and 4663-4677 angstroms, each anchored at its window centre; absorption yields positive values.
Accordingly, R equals 9.6 angstroms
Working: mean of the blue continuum 20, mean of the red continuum 20.3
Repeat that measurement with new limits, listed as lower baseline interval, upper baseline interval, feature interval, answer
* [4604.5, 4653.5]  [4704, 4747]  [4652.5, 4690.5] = 9.5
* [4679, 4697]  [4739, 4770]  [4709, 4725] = -4.5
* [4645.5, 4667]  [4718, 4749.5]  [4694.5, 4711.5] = 2.9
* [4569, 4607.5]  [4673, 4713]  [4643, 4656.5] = 5.6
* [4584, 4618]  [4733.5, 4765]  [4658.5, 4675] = 3.7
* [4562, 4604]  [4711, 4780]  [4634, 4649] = 4.0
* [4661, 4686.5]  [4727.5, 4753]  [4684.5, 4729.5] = 8.3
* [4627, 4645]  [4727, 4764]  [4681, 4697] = 7.6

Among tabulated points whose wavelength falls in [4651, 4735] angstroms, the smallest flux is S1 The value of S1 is 8.35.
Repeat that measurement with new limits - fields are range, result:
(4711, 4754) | 26.8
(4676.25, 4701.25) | 10.5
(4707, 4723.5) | 25.2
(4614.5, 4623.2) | 20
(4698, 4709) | 14.3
